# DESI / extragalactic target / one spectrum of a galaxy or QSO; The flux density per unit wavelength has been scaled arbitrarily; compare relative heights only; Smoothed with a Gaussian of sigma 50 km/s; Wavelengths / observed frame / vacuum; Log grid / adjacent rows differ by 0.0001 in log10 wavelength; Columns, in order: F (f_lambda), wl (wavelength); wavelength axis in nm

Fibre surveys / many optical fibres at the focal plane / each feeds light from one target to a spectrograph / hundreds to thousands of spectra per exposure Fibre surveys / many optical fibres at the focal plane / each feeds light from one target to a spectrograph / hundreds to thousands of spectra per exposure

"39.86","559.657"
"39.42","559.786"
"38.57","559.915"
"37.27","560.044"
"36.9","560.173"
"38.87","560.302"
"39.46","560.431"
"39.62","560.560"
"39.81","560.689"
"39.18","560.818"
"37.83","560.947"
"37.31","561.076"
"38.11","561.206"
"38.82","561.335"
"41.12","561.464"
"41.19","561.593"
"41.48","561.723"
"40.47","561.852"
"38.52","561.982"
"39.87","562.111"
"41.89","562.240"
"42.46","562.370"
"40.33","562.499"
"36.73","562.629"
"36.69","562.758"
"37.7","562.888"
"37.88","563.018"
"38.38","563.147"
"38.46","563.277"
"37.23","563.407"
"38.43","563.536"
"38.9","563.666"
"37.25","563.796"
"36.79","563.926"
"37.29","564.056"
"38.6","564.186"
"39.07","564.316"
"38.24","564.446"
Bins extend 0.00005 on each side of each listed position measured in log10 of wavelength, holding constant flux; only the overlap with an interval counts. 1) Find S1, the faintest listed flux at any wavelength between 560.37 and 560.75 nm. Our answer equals 39.46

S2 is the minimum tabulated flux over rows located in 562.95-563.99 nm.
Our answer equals 36.79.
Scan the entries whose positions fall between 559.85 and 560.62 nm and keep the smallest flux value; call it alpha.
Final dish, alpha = 36.9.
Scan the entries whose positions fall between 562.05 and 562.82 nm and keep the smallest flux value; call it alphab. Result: 36.69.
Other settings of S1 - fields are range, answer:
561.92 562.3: 38.52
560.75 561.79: 37.31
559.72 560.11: 37.27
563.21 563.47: 37.23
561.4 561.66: 41.12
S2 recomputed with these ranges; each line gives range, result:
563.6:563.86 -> 37.25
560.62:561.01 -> 37.83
